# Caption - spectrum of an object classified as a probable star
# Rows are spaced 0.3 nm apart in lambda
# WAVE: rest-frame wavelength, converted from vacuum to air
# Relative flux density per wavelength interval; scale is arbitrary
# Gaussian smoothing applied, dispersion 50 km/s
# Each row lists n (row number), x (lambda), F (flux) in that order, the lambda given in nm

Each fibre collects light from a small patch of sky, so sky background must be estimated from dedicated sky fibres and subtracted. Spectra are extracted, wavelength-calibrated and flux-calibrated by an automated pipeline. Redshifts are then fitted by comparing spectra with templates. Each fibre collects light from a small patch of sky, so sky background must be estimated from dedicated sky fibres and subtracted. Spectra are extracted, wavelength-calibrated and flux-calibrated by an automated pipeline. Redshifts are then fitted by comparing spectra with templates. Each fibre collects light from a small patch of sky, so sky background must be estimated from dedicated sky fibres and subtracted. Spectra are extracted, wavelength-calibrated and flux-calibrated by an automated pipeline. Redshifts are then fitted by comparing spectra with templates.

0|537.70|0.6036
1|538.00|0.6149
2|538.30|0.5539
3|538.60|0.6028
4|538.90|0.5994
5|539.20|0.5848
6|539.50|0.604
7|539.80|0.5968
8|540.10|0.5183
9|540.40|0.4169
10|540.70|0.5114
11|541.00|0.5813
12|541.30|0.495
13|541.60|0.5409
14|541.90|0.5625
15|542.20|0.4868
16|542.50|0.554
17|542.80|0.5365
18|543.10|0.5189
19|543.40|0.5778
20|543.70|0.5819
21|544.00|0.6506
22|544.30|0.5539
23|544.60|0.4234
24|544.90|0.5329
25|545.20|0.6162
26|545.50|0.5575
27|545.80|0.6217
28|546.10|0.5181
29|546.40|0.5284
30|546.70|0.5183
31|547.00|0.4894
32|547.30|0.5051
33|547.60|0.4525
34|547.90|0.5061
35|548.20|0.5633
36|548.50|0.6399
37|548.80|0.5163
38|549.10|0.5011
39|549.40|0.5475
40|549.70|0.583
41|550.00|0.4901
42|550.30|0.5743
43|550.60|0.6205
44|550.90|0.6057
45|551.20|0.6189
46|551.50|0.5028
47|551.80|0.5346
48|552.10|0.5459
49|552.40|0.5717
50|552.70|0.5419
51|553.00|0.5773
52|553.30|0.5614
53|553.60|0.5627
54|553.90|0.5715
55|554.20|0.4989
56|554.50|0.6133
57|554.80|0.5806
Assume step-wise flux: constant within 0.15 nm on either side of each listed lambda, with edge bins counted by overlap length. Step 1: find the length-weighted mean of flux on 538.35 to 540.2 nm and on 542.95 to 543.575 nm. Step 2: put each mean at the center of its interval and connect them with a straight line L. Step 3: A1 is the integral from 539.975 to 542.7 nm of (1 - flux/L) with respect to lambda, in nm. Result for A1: 0.23 nm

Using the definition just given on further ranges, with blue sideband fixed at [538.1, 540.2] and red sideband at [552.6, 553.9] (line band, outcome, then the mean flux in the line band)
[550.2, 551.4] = -0.076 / 0.602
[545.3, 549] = 0.232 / 0.535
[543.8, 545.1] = 0.068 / 0.545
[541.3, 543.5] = 0.160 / 0.536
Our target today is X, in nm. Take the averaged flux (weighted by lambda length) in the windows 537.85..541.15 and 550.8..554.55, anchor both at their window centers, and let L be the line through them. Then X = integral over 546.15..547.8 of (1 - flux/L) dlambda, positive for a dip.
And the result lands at 0.179 nm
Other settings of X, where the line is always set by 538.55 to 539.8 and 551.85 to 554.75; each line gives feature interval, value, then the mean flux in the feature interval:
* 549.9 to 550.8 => 0.00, 0.568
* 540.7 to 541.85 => 0.11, 0.537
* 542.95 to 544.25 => 0.01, 0.58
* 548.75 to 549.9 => 0.07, 0.537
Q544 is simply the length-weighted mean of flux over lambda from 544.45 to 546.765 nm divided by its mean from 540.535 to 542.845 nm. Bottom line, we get 1.0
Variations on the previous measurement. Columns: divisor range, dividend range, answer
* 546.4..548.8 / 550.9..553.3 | 1.07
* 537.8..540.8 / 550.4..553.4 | 1.01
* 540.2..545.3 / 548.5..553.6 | 1.04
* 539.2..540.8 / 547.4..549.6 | 1.00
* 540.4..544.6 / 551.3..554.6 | 1.02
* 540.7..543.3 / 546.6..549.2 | 0.98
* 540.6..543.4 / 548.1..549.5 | 1.04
